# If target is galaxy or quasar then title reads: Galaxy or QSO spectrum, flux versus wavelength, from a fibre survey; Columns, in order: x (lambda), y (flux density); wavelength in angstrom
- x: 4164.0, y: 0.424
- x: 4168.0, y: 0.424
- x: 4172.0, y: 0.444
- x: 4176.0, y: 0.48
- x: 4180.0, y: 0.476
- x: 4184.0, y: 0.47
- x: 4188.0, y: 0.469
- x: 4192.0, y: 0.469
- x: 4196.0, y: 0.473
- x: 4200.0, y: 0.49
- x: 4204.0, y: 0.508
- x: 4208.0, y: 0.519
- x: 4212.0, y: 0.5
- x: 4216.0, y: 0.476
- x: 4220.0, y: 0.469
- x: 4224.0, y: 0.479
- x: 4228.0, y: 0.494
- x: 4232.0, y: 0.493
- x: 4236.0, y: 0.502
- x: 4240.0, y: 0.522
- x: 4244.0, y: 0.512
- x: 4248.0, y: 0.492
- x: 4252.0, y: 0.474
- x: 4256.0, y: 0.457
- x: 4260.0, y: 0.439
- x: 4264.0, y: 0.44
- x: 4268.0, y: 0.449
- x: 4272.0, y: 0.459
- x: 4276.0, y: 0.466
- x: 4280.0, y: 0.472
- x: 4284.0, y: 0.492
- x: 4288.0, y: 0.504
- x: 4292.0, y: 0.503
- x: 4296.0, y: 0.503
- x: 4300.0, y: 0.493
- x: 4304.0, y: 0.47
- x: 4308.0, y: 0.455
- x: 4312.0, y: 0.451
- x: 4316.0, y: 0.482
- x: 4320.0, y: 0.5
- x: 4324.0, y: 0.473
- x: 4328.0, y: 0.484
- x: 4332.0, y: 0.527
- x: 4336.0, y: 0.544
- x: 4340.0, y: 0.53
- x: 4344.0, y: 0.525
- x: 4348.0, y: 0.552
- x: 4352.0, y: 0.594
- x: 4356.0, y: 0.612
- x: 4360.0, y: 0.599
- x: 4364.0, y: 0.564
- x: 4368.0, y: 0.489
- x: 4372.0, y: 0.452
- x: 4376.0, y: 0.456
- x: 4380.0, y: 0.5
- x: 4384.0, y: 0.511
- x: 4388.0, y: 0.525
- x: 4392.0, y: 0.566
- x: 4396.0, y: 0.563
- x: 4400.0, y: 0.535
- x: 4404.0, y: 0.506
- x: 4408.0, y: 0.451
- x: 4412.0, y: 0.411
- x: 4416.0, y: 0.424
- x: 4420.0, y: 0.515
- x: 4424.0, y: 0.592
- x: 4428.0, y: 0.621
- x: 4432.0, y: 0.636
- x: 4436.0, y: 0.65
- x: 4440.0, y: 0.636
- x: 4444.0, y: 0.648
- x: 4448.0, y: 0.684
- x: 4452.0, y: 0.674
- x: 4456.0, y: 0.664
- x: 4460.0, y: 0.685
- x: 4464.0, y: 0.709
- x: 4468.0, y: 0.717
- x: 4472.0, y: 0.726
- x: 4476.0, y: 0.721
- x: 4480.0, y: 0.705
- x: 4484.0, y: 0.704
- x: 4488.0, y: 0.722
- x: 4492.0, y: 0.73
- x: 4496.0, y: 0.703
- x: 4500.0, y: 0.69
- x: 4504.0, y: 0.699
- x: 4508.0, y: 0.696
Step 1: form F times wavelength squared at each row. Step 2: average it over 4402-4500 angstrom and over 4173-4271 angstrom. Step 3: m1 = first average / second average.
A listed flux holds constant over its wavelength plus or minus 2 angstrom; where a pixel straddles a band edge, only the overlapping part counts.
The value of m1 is 1.5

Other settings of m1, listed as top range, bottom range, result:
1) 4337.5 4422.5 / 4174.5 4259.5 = 1.15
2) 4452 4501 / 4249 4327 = 1.62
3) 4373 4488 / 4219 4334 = 1.34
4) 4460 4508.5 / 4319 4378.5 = 1.43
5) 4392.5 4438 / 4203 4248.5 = 1.18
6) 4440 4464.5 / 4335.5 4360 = 1.25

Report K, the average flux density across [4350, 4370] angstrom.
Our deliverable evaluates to 0.572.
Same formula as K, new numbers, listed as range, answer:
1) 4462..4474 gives 0.717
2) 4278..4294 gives 0.493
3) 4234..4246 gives 0.512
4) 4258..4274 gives 0.447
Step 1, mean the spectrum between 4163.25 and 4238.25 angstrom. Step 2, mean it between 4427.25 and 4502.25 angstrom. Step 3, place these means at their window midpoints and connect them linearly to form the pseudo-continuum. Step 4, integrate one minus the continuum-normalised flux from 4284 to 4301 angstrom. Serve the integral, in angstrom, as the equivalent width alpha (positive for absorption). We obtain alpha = 1.5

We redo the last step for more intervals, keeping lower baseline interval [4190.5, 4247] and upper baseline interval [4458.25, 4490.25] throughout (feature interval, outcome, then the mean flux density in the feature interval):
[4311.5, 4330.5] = 3.2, 0.481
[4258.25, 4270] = 2.0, 0.443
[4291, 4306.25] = 1.9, 0.491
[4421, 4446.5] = 1.9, 0.627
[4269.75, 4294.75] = 3.0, 0.483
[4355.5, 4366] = 0.4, 0.589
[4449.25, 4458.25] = 0.3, 0.671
